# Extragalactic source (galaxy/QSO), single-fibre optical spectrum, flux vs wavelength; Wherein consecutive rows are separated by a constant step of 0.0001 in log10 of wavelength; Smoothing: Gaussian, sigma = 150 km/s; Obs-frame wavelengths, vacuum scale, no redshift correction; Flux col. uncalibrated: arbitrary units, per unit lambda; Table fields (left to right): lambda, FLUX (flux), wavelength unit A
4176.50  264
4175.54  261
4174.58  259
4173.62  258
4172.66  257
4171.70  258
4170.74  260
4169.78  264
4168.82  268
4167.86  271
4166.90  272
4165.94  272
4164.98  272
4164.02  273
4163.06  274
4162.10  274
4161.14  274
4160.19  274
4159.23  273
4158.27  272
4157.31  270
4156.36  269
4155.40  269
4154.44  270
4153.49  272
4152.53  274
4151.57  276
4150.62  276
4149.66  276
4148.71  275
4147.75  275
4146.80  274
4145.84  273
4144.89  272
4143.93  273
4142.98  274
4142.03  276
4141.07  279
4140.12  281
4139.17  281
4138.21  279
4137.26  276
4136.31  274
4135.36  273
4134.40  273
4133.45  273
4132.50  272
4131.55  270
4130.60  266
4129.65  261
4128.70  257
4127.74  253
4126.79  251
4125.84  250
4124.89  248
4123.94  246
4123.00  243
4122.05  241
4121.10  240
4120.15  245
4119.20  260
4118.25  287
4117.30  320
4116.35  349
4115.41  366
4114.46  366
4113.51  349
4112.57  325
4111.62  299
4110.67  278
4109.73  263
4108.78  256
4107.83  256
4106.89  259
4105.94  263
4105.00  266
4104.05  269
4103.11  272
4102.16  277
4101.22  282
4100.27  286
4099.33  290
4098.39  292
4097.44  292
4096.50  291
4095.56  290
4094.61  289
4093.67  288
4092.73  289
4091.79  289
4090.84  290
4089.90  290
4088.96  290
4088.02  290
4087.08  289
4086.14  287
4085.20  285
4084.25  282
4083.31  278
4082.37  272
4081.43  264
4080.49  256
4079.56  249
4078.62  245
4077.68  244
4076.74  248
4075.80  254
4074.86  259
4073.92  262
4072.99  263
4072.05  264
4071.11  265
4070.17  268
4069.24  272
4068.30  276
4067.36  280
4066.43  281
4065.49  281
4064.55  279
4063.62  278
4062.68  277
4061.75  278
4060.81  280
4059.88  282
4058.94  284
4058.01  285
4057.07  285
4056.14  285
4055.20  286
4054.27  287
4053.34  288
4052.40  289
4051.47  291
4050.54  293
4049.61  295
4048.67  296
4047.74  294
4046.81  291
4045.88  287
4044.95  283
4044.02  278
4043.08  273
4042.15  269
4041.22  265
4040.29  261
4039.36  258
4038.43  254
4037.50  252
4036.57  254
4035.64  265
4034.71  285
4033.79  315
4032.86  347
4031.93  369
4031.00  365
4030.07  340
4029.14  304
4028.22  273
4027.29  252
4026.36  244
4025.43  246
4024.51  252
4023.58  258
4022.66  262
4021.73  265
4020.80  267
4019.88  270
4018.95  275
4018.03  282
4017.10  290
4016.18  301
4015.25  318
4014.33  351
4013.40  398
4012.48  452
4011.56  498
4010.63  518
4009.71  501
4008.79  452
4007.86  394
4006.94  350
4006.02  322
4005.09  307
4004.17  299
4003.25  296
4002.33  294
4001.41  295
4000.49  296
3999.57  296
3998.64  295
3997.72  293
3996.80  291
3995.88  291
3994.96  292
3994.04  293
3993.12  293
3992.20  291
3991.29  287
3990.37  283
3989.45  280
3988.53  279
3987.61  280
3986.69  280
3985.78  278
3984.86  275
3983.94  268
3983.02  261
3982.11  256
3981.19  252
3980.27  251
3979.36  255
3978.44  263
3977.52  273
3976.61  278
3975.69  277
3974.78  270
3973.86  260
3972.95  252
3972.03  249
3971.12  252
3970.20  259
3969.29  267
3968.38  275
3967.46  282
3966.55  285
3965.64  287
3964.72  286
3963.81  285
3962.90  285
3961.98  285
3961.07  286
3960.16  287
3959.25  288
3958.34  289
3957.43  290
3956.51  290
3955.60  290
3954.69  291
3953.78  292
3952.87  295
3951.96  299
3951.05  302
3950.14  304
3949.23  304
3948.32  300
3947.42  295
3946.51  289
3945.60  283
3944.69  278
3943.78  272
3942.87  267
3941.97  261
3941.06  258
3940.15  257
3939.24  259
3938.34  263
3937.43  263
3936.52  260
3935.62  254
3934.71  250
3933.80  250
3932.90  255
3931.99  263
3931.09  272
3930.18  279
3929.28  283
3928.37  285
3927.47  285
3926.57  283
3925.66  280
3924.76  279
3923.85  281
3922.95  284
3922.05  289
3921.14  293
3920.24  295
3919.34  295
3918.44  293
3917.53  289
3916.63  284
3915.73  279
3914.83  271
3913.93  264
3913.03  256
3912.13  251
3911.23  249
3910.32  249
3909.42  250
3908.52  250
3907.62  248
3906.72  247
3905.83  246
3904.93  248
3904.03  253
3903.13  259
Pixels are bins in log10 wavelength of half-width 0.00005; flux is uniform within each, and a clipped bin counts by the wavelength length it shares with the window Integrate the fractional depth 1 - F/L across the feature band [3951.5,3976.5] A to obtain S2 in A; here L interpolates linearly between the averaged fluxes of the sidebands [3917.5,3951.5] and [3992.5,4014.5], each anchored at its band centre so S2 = 2.2 A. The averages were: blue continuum 278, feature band 280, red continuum 348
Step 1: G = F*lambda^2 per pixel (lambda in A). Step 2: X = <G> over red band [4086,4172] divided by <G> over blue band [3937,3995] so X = 1.08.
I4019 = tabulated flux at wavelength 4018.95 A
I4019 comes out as 275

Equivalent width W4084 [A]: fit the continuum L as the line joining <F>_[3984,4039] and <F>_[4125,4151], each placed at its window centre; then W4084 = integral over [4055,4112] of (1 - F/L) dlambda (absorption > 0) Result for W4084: 2.3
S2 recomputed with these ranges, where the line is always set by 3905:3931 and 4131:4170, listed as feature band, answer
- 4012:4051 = -2.7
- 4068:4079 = 0.5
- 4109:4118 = -1.6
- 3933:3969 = -1.0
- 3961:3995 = -0.1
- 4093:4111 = -0.2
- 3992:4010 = -3.2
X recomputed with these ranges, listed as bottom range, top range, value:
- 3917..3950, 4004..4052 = 1.18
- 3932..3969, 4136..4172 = 1.08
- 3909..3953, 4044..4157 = 1.10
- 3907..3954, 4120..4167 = 1.09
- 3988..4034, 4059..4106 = 0.90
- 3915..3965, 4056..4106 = 1.06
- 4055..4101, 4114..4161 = 1.02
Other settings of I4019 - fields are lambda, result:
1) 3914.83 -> 271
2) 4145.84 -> 273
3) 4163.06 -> 274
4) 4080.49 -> 256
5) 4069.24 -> 272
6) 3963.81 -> 285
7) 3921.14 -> 293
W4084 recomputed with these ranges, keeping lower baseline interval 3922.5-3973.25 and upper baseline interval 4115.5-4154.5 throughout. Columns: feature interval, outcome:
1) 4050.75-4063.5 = -0.5 A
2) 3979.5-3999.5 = -0.2 A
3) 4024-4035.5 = -1.0 A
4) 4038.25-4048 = 0.0 A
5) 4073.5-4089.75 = 0.3 A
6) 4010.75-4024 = -2.4 A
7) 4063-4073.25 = 0.0 A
